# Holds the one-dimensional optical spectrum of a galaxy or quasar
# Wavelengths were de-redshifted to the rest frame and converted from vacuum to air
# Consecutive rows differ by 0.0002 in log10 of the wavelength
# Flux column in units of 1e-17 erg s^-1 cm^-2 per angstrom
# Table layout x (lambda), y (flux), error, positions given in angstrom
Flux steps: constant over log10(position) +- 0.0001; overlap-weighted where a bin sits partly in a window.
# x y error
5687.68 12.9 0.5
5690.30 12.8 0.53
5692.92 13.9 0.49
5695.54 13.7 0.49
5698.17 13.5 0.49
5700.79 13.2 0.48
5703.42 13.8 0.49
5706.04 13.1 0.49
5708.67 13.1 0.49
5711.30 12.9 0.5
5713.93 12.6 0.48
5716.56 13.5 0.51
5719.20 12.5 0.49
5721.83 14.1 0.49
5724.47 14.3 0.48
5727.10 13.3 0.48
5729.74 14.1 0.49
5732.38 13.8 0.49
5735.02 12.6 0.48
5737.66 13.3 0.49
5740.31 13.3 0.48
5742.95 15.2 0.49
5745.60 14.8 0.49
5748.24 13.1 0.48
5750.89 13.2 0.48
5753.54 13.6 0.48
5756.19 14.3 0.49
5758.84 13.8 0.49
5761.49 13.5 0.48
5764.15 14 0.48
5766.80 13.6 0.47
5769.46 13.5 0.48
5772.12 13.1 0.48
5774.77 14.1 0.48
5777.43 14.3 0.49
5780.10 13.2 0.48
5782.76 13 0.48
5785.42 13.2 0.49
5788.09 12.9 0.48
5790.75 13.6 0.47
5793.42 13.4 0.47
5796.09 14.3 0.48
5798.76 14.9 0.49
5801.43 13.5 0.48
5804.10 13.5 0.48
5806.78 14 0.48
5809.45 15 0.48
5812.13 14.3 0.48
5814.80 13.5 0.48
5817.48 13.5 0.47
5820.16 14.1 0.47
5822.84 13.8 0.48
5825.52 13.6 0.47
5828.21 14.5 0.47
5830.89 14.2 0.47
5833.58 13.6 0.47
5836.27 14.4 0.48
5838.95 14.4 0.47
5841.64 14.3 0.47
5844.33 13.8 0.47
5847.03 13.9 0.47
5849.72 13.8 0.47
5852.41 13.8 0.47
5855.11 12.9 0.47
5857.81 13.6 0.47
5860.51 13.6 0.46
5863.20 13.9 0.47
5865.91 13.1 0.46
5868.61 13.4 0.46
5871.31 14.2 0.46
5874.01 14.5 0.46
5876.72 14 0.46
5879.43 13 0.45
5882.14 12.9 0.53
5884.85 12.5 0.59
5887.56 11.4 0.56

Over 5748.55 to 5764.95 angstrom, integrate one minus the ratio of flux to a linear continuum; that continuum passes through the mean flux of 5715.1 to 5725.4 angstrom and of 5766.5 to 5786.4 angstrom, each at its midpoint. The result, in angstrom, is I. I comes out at -0.2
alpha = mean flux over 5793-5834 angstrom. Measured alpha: 14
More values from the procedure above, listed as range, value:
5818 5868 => 13.8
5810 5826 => 13.9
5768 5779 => 13.7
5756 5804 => 13.7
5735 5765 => 13.8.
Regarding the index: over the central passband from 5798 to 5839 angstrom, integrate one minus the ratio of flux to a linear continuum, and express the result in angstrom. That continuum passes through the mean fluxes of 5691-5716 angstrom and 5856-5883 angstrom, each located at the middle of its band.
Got -1.5 angstrom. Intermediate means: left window 13.3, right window 13.6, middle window 14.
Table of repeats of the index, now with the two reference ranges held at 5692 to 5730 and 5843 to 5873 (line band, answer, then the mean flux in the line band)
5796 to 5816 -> -0.8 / 14.1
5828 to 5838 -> -0.4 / 14.2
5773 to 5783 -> -0.1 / 13.7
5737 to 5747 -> -0.5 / 14.2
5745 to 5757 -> -0.2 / 13.7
